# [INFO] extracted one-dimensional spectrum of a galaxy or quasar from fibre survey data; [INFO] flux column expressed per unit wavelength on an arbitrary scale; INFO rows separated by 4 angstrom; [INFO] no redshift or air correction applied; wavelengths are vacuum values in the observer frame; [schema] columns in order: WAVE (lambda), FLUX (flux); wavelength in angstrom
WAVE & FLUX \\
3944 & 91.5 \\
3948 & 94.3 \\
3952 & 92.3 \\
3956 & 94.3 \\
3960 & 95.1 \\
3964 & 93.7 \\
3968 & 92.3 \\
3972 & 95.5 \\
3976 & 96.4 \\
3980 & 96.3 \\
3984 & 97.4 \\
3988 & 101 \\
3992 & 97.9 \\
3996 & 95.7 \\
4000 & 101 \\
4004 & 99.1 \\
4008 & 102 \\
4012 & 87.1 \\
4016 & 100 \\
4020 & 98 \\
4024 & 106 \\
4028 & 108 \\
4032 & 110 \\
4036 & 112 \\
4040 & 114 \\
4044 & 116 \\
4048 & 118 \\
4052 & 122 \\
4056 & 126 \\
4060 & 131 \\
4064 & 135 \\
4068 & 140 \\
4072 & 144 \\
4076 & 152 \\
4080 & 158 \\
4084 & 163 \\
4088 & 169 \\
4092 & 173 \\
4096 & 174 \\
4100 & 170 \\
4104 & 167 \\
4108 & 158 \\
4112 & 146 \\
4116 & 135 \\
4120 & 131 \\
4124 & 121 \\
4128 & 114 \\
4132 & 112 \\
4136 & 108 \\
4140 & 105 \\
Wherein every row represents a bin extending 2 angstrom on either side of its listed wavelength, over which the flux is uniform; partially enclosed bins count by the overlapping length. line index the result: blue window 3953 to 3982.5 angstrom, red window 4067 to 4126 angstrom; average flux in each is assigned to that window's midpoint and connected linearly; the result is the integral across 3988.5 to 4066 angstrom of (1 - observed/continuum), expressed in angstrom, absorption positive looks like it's 8.2 angstrom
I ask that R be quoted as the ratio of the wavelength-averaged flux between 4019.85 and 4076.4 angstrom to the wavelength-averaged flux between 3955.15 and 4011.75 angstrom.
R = 1.3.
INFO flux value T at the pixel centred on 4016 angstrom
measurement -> 100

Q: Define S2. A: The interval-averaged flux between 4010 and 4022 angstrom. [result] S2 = 95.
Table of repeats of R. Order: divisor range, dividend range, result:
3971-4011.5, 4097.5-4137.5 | 1.40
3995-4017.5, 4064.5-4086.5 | 1.55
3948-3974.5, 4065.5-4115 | 1.69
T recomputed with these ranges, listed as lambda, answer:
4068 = 140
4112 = 146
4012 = 87.1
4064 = 135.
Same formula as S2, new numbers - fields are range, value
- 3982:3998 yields 98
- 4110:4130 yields 129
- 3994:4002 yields 98.3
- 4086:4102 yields 172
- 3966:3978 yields 94.7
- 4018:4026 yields 102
